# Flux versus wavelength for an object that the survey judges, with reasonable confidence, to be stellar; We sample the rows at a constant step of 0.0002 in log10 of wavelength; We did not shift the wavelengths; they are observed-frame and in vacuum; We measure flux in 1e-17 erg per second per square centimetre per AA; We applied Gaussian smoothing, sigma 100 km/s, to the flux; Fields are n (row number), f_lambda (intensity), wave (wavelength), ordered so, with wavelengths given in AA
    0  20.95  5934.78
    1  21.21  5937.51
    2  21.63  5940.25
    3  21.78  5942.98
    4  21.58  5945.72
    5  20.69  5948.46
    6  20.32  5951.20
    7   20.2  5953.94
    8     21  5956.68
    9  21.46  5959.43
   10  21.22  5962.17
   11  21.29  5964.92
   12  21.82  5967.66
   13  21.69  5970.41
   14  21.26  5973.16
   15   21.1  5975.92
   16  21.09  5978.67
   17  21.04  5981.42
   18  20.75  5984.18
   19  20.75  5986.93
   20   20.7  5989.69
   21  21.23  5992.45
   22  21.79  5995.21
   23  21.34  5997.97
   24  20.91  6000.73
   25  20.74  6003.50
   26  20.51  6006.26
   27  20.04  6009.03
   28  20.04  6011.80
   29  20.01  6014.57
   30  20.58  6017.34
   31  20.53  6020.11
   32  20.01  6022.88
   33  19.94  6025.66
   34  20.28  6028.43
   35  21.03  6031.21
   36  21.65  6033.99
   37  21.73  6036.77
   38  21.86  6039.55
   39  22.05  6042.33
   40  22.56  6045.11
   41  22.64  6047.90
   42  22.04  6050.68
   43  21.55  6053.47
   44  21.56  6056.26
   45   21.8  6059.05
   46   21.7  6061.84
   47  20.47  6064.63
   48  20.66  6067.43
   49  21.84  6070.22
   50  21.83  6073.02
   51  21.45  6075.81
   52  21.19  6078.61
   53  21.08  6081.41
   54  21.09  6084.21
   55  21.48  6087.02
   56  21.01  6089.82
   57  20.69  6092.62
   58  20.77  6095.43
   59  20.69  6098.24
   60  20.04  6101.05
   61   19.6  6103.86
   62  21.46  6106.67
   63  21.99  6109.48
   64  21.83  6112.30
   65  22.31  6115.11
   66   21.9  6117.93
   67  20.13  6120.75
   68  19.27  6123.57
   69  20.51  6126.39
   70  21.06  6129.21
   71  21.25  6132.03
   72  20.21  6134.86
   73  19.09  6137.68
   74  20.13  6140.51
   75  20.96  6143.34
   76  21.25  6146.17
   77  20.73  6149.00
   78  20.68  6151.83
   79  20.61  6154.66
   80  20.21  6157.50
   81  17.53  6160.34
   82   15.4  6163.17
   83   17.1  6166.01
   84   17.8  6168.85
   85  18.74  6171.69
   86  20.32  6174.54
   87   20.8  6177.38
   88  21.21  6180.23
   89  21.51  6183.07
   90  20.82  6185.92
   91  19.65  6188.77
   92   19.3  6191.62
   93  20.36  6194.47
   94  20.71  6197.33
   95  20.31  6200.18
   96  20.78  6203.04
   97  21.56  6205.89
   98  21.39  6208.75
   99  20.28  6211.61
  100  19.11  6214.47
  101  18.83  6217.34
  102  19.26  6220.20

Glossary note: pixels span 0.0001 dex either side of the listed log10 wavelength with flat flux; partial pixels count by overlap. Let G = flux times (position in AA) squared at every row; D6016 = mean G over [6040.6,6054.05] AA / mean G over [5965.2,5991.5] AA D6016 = 1.1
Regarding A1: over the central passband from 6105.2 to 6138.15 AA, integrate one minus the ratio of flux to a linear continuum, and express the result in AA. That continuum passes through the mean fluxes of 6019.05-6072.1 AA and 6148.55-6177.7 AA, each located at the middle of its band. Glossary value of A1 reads -1.9 AA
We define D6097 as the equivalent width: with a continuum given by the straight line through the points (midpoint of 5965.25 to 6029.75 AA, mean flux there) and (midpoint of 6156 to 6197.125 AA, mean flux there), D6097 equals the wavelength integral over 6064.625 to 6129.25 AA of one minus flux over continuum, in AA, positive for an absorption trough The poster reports -3.3 AA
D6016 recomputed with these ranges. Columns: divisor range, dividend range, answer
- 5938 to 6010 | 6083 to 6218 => 1.02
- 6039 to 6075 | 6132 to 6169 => 0.92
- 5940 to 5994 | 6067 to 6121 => 1.05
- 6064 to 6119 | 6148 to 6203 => 0.96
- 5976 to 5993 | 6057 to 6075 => 1.05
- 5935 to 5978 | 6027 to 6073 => 1.05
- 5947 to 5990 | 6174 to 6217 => 1.05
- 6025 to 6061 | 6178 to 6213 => 1.00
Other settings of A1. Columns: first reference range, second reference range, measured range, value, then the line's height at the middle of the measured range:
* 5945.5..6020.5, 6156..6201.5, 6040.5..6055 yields -1.2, 20.4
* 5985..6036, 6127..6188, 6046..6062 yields -1.1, 20.4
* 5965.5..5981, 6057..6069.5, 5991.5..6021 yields 0.9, 21.3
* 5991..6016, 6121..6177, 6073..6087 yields -0.8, 20.2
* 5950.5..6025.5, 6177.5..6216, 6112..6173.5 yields 2.1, 20.6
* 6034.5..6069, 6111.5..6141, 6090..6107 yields 0.5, 21.1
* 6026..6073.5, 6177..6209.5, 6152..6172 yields 2.4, 20.9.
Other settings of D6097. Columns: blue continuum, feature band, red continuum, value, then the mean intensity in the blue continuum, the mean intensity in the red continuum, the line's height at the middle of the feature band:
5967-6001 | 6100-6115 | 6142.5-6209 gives -0.5 AA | 21.2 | 20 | 20.4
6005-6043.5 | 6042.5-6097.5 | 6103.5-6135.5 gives -1.5 AA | 20.7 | 21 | 20.9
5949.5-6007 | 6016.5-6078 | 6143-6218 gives -2.0 AA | 21.1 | 19.9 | 20.7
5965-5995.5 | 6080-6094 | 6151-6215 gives -0.4 AA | 21.2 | 19.8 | 20.5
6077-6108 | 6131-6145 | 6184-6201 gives 0.2 AA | 20.8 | 20.2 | 20.6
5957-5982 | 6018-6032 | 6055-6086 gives 0.6 AA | 21.3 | 21.3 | 21.3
